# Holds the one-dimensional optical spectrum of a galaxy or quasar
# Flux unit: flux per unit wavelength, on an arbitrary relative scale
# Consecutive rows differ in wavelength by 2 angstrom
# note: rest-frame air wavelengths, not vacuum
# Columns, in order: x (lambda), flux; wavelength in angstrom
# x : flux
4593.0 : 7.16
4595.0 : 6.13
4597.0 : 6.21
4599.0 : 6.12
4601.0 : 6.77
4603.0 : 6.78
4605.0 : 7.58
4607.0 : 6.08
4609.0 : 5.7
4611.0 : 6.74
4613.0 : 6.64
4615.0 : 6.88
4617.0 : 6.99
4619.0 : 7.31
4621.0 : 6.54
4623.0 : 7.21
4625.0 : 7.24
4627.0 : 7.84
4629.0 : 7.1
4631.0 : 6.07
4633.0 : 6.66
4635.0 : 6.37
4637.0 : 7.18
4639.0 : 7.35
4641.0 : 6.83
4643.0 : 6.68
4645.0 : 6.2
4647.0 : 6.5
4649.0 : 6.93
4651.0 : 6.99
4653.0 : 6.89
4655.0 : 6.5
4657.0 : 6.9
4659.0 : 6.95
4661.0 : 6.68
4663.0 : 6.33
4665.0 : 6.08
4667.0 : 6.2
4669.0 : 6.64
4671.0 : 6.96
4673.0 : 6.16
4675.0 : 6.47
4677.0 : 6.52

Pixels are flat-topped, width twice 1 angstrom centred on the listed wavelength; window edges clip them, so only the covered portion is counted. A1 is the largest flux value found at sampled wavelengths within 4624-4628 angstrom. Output 7.84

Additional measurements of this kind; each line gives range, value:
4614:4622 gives 7.31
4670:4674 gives 6.96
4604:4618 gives 7.58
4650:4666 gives 6.99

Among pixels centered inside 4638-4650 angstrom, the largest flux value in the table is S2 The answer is 7.35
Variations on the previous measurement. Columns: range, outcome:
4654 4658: 6.9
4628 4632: 7.1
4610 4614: 6.74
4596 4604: 6.78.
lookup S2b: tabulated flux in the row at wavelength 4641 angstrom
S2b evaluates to 6.83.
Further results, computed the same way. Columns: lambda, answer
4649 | 6.93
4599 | 6.12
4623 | 7.21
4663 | 6.33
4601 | 6.77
